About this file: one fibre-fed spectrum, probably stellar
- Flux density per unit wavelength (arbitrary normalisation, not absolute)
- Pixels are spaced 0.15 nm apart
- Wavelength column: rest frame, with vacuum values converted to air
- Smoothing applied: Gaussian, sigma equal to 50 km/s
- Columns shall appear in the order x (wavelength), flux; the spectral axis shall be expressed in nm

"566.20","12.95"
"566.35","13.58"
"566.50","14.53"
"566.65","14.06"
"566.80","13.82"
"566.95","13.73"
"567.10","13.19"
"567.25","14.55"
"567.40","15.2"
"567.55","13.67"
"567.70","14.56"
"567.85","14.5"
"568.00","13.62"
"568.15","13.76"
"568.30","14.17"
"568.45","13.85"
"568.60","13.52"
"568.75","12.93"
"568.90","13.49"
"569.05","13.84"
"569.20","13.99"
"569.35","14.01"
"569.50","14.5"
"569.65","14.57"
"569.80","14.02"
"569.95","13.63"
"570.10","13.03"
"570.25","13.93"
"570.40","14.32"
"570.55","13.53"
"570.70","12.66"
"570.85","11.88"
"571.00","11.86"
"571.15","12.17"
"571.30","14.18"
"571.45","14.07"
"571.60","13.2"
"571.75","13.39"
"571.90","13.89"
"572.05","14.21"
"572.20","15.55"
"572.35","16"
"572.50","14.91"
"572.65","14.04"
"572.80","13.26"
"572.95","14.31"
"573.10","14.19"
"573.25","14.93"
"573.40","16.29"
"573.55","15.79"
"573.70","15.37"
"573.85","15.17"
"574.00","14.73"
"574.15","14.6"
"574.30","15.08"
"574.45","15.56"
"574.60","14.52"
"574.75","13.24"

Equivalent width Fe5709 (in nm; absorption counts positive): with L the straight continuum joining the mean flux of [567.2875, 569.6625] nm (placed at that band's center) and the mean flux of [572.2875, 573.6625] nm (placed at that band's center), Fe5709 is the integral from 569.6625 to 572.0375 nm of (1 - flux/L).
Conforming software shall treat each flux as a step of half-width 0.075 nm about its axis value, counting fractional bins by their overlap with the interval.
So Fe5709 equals 0.18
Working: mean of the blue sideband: 14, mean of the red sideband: 14.9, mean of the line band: 13.4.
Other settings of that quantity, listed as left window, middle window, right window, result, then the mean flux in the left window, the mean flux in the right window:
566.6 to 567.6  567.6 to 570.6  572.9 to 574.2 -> 0.10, 14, 15.1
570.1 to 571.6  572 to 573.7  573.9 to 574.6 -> -0.08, 13.2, 14.9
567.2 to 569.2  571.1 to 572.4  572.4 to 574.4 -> 0.04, 14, 14.8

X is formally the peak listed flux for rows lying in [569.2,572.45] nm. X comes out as 16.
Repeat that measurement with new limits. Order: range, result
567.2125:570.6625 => 15.2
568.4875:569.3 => 13.99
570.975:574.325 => 16.29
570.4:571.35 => 14.18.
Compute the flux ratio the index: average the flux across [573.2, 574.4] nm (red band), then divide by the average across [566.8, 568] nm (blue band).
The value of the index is 1.08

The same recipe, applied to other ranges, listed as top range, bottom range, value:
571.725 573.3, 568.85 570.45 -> 1.04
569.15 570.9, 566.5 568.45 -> 0.97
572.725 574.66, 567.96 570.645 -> 1.08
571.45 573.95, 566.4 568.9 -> 1.05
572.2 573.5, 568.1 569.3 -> 1.08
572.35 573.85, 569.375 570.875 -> 1.09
